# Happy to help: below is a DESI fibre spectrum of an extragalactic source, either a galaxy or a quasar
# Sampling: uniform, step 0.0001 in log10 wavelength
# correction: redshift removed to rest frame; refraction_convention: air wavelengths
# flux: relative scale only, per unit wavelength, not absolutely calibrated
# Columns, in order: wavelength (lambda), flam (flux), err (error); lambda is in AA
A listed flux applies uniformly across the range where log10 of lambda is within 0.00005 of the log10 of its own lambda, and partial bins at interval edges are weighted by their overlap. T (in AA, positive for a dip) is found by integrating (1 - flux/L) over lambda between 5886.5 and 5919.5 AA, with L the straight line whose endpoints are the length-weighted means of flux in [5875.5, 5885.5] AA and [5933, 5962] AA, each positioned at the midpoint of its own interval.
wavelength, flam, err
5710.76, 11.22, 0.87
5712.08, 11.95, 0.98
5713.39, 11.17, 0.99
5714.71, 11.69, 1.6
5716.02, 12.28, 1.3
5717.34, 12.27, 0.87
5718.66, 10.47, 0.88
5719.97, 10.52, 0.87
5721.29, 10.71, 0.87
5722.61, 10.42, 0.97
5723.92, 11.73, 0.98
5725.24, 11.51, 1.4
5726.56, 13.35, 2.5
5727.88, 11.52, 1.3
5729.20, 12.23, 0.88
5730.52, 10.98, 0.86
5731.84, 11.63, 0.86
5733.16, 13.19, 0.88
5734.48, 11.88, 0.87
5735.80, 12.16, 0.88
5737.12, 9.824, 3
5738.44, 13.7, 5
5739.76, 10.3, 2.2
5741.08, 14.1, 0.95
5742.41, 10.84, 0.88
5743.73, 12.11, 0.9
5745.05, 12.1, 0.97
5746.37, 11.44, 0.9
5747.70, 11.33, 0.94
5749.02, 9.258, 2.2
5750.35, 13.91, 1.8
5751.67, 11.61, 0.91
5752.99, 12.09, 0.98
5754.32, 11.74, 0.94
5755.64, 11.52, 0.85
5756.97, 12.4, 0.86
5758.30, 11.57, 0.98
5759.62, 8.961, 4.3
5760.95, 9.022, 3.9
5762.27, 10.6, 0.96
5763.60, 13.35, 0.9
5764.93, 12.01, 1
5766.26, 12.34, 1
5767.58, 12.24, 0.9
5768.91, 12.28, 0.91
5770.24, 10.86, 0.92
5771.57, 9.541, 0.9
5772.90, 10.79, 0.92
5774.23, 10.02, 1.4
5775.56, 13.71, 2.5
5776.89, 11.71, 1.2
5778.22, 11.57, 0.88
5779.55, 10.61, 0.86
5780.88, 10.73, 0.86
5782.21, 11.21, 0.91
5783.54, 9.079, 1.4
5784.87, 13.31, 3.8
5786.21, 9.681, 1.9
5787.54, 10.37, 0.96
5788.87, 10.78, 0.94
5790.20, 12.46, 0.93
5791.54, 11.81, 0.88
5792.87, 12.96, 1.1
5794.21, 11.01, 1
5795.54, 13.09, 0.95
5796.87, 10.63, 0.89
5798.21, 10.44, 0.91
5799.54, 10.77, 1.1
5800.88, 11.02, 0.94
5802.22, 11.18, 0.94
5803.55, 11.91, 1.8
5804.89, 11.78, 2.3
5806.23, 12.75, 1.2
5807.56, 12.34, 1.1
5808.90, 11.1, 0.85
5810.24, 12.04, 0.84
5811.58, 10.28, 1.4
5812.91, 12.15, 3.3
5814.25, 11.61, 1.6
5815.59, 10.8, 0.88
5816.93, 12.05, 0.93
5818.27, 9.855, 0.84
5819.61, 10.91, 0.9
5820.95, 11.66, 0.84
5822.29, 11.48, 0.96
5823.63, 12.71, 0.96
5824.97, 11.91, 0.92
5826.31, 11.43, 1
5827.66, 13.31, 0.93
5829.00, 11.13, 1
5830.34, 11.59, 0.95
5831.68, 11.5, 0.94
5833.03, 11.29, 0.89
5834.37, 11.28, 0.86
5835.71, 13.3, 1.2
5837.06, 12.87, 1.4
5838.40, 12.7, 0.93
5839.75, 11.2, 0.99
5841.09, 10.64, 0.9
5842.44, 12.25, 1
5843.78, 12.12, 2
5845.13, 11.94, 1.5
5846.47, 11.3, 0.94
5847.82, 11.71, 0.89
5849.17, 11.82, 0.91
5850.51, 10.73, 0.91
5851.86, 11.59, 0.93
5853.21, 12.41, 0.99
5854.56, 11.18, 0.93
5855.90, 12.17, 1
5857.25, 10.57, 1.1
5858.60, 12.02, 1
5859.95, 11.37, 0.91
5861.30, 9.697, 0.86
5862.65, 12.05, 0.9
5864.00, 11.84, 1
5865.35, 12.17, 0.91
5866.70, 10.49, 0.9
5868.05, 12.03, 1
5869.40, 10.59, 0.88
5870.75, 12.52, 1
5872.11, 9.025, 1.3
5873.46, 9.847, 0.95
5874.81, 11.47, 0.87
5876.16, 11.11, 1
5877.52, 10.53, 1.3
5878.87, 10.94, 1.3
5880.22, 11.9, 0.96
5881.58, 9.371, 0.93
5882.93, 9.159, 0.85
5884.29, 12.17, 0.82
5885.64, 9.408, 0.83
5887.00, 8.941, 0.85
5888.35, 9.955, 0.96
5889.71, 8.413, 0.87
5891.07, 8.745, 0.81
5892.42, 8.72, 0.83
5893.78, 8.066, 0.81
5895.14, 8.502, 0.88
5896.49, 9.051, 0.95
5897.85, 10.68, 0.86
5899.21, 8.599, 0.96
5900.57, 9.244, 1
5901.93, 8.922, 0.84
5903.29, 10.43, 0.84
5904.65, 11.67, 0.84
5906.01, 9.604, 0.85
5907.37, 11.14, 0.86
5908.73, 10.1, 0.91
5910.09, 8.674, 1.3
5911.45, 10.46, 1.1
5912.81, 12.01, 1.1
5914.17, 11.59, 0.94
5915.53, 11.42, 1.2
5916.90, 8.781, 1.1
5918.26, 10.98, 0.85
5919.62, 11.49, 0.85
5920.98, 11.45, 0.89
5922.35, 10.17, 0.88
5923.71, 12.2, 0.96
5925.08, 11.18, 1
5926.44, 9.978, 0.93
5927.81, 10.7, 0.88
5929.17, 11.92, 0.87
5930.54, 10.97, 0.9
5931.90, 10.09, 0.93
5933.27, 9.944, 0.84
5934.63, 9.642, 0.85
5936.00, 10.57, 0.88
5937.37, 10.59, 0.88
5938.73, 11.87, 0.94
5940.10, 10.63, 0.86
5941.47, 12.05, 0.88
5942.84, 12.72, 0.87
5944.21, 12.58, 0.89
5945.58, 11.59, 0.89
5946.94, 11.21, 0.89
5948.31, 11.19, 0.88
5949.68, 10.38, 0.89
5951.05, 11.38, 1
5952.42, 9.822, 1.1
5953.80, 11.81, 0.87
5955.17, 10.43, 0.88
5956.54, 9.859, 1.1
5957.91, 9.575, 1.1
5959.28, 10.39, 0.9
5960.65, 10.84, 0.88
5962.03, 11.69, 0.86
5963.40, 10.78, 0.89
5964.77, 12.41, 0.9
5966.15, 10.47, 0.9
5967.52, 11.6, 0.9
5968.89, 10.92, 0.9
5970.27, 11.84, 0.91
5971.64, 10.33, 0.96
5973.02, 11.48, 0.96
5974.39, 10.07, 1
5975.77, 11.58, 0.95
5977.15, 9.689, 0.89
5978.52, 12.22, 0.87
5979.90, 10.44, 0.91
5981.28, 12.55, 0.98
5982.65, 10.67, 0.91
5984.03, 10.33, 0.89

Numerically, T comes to 2.9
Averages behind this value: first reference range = 10.7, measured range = 9.81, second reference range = 10.9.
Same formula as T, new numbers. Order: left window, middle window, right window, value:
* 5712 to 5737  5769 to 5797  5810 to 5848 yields 0.94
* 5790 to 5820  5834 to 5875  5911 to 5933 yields -0.88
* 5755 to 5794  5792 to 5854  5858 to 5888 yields -3.36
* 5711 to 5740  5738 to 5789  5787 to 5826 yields 0.77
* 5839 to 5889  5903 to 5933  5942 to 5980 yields 0.83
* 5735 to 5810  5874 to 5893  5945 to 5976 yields 1.86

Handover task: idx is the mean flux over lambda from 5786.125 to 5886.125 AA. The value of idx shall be 11.4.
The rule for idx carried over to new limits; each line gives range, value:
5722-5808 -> 11.5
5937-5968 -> 11.1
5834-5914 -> 10.7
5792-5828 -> 11.6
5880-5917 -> 9.84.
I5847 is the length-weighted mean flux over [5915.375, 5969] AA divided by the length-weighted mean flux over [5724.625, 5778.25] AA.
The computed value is 0.94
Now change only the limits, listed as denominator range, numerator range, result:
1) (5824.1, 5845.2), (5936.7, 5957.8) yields 0.94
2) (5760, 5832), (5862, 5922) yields 0.90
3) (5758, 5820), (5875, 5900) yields 0.86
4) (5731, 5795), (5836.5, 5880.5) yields 0.99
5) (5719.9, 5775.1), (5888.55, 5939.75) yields 0.89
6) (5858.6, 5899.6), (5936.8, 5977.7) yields 1.08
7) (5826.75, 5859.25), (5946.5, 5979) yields 0.93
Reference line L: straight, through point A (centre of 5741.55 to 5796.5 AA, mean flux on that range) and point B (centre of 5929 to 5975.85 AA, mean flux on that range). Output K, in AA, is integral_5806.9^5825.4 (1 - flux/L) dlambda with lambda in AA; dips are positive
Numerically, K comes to -0.3 AA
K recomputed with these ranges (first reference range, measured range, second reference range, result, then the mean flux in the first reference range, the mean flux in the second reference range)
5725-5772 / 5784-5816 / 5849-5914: -0.87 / 11.7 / 10.5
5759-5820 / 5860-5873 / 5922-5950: 0.05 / 11.3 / 11.1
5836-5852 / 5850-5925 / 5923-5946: 6.19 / 11.8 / 11.1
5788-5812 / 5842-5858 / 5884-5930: -1.08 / 11.6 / 10.1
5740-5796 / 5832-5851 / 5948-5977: -0.95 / 11.5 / 10.9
